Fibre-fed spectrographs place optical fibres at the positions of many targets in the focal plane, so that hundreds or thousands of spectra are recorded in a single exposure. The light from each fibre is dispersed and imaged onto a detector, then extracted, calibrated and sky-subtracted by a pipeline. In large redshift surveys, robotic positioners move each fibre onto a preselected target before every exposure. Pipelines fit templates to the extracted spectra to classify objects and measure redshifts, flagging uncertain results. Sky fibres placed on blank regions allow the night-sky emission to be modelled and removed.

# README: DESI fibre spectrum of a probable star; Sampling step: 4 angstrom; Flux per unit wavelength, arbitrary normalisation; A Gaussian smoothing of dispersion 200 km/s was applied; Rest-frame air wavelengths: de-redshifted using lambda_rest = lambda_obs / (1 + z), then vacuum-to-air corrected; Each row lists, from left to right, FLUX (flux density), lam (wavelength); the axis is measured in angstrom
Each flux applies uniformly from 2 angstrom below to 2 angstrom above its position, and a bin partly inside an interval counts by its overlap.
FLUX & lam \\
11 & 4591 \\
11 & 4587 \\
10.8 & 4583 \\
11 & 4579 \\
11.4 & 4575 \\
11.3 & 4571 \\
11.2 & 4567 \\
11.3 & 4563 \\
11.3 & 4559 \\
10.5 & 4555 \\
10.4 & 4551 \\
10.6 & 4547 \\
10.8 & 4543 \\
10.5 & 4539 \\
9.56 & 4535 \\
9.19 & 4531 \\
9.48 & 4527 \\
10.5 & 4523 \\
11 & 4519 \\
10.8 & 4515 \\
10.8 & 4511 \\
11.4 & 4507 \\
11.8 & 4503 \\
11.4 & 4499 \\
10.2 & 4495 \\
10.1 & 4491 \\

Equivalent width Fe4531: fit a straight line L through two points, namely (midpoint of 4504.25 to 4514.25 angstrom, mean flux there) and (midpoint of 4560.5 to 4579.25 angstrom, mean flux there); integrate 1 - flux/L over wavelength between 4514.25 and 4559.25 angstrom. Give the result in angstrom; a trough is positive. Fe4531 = 3.4 angstrom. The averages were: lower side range 11.1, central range 10.3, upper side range 11.3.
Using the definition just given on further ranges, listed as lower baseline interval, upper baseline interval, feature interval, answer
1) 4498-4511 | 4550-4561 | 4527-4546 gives 1.8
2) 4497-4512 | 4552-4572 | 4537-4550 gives 0.7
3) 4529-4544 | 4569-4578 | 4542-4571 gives -0.6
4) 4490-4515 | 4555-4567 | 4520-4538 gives 2.0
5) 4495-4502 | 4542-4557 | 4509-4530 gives 0.8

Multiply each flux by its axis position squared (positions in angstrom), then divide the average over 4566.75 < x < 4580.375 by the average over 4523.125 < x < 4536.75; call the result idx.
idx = 1.20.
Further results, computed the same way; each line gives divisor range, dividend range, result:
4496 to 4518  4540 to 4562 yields 0.98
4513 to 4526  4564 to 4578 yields 1.08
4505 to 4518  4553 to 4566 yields 1.03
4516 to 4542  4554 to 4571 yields 1.12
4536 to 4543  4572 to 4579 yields 1.10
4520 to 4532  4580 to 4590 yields 1.14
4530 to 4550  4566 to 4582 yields 1.12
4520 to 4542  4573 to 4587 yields 1.14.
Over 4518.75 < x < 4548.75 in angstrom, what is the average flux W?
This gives 10.2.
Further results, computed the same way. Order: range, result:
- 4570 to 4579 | 11.3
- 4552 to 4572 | 11.1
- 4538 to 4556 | 10.6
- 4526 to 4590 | 10.7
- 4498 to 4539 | 10.6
